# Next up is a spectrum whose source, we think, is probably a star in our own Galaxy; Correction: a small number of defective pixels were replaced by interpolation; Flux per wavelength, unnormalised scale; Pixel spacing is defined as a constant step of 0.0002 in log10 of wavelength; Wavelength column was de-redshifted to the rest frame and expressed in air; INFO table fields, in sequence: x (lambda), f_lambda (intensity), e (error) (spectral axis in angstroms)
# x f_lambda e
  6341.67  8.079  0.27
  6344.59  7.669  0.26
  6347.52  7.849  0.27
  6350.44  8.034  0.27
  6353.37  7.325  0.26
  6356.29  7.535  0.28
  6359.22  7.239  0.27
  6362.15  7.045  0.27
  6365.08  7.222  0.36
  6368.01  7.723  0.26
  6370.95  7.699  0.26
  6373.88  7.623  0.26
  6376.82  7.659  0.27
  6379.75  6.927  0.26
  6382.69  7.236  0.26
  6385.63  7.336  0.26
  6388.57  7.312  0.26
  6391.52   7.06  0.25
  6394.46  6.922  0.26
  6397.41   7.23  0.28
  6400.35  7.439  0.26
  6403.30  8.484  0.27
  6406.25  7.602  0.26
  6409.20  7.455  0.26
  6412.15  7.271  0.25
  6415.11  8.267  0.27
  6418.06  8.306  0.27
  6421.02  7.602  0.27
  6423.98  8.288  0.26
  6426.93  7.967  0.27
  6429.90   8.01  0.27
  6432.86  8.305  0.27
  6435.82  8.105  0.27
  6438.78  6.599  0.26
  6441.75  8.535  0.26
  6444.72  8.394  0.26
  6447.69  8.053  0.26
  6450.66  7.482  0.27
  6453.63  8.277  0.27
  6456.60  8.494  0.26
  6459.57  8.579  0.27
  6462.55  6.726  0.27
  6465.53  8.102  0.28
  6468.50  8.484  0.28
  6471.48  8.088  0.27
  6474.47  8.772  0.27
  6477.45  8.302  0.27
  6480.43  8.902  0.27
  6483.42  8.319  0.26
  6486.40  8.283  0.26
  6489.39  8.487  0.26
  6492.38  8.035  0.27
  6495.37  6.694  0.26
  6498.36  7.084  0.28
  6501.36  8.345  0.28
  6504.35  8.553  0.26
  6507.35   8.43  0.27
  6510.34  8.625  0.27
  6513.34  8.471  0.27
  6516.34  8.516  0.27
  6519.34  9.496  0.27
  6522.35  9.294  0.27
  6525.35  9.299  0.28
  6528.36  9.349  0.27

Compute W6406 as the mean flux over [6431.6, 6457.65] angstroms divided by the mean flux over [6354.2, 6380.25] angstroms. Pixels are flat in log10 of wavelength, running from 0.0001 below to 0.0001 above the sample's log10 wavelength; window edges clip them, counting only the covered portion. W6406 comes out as 1.1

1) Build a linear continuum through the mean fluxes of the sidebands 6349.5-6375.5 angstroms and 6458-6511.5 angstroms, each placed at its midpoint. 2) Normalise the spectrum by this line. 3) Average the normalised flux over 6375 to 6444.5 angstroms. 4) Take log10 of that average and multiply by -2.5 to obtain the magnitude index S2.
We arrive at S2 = 0.012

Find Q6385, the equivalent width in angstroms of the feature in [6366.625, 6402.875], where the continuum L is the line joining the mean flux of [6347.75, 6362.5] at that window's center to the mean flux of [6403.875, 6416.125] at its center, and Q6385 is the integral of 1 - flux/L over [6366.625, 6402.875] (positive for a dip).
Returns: 1.05 angstroms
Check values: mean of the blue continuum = 7.5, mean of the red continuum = 7.68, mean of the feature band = 7.38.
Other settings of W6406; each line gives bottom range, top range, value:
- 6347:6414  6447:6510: 1.09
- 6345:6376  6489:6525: 1.11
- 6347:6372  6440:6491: 1.10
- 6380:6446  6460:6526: 1.08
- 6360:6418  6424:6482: 1.09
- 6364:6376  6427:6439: 1.04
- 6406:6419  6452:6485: 1.06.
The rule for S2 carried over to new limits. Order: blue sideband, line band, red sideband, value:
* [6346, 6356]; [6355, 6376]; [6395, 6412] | 0.03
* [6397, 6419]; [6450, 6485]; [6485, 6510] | -0.04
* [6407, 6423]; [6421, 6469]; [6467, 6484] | 0.02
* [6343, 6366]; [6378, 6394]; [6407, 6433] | 0.08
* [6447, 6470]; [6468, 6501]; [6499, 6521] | 0.02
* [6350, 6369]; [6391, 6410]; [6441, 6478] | 0.03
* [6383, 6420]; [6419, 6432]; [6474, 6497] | -0.04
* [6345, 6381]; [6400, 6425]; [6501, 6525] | 0.01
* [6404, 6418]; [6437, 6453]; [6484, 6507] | 0.00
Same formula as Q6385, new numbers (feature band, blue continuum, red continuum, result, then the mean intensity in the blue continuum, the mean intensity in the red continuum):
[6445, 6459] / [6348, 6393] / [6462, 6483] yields -0.07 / 7.41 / 8.27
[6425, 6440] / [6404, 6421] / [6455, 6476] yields 0.20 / 7.8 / 8.18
